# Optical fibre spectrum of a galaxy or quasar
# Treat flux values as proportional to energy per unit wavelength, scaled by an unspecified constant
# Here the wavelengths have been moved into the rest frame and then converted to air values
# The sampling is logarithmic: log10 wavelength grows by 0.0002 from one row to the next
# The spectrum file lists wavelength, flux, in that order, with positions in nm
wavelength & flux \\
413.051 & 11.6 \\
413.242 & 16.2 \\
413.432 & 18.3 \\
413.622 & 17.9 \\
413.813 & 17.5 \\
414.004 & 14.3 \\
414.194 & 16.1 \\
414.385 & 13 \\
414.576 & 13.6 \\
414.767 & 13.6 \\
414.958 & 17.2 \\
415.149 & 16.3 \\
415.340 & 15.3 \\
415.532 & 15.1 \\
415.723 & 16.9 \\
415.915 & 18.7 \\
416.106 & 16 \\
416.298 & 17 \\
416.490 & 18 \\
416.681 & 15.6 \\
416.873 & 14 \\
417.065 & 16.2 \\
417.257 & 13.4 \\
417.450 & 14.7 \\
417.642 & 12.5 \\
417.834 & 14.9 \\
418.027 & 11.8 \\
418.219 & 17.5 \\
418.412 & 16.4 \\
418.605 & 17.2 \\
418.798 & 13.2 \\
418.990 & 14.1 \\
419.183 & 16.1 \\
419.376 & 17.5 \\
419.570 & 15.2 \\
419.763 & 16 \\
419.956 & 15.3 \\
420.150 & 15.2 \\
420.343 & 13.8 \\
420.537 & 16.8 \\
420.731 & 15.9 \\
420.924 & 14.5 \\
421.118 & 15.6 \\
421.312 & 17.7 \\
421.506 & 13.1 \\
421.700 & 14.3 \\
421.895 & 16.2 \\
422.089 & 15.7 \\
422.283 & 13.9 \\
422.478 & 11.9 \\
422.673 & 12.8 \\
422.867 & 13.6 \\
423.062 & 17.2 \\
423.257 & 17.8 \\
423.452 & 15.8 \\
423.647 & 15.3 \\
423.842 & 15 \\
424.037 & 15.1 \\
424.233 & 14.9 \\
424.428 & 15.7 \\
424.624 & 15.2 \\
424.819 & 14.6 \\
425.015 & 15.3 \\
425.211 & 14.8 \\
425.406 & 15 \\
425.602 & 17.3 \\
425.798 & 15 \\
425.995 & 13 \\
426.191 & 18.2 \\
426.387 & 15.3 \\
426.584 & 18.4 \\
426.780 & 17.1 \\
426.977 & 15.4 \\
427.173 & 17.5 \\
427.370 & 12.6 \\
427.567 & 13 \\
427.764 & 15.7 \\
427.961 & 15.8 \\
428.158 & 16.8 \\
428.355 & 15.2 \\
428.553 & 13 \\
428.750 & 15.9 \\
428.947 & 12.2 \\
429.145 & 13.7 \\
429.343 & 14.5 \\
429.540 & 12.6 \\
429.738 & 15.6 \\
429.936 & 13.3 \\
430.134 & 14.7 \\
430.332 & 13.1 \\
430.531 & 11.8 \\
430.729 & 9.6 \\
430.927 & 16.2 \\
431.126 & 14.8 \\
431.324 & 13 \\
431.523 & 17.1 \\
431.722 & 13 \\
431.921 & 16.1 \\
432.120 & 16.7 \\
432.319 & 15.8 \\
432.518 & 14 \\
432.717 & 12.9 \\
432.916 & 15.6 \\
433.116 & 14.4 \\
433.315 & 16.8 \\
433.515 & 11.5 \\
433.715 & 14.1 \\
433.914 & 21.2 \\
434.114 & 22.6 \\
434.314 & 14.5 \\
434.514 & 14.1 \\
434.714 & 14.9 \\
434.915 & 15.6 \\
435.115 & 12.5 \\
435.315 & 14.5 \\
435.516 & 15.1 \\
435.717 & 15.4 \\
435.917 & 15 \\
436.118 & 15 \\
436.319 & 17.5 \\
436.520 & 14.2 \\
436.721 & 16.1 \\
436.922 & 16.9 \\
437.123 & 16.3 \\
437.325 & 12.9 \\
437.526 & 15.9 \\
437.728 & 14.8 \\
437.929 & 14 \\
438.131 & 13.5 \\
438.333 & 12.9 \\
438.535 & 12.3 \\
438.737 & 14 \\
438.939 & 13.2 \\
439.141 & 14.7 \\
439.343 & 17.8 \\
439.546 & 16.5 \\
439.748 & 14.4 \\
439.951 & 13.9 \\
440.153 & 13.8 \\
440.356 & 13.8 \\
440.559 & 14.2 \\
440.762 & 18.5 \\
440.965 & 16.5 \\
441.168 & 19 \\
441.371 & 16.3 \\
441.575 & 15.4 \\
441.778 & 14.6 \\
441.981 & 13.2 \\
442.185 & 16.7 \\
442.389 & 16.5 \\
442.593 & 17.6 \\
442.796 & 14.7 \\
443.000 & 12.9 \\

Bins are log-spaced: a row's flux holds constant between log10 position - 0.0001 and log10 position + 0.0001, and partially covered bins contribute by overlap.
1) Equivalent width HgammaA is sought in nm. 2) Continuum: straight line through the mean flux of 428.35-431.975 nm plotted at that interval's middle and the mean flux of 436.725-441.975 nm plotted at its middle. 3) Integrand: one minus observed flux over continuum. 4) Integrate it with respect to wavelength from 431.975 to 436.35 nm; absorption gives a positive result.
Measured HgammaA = -0.31 nm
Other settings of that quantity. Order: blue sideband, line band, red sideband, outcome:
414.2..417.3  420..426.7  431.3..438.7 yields 0.07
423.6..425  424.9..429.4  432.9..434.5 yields 0.06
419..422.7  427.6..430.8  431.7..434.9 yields 0.30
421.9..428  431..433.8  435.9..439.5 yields 0.06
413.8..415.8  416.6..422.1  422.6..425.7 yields 0.05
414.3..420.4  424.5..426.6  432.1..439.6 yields -0.04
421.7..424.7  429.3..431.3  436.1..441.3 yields 0.20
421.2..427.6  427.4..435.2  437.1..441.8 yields 0.22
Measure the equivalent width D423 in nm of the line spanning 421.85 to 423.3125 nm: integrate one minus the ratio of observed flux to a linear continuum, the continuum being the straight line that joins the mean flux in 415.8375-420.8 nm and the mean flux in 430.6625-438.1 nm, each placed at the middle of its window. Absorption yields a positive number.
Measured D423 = 0.061 nm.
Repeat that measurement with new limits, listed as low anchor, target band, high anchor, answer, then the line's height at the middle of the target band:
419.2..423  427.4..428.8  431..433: 0.00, 15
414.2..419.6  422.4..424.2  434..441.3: 0.04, 15.3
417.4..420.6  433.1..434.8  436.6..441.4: -0.11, 15.1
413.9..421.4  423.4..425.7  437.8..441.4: -0.01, 15.3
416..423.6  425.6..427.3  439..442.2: -0.10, 15.3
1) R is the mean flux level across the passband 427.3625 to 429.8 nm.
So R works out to 14.4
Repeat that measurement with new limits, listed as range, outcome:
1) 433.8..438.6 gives 15.3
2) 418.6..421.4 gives 15.6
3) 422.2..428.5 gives 15.3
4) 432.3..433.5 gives 14.6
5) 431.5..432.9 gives 15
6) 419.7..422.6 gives 15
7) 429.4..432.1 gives 14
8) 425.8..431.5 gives 14.6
